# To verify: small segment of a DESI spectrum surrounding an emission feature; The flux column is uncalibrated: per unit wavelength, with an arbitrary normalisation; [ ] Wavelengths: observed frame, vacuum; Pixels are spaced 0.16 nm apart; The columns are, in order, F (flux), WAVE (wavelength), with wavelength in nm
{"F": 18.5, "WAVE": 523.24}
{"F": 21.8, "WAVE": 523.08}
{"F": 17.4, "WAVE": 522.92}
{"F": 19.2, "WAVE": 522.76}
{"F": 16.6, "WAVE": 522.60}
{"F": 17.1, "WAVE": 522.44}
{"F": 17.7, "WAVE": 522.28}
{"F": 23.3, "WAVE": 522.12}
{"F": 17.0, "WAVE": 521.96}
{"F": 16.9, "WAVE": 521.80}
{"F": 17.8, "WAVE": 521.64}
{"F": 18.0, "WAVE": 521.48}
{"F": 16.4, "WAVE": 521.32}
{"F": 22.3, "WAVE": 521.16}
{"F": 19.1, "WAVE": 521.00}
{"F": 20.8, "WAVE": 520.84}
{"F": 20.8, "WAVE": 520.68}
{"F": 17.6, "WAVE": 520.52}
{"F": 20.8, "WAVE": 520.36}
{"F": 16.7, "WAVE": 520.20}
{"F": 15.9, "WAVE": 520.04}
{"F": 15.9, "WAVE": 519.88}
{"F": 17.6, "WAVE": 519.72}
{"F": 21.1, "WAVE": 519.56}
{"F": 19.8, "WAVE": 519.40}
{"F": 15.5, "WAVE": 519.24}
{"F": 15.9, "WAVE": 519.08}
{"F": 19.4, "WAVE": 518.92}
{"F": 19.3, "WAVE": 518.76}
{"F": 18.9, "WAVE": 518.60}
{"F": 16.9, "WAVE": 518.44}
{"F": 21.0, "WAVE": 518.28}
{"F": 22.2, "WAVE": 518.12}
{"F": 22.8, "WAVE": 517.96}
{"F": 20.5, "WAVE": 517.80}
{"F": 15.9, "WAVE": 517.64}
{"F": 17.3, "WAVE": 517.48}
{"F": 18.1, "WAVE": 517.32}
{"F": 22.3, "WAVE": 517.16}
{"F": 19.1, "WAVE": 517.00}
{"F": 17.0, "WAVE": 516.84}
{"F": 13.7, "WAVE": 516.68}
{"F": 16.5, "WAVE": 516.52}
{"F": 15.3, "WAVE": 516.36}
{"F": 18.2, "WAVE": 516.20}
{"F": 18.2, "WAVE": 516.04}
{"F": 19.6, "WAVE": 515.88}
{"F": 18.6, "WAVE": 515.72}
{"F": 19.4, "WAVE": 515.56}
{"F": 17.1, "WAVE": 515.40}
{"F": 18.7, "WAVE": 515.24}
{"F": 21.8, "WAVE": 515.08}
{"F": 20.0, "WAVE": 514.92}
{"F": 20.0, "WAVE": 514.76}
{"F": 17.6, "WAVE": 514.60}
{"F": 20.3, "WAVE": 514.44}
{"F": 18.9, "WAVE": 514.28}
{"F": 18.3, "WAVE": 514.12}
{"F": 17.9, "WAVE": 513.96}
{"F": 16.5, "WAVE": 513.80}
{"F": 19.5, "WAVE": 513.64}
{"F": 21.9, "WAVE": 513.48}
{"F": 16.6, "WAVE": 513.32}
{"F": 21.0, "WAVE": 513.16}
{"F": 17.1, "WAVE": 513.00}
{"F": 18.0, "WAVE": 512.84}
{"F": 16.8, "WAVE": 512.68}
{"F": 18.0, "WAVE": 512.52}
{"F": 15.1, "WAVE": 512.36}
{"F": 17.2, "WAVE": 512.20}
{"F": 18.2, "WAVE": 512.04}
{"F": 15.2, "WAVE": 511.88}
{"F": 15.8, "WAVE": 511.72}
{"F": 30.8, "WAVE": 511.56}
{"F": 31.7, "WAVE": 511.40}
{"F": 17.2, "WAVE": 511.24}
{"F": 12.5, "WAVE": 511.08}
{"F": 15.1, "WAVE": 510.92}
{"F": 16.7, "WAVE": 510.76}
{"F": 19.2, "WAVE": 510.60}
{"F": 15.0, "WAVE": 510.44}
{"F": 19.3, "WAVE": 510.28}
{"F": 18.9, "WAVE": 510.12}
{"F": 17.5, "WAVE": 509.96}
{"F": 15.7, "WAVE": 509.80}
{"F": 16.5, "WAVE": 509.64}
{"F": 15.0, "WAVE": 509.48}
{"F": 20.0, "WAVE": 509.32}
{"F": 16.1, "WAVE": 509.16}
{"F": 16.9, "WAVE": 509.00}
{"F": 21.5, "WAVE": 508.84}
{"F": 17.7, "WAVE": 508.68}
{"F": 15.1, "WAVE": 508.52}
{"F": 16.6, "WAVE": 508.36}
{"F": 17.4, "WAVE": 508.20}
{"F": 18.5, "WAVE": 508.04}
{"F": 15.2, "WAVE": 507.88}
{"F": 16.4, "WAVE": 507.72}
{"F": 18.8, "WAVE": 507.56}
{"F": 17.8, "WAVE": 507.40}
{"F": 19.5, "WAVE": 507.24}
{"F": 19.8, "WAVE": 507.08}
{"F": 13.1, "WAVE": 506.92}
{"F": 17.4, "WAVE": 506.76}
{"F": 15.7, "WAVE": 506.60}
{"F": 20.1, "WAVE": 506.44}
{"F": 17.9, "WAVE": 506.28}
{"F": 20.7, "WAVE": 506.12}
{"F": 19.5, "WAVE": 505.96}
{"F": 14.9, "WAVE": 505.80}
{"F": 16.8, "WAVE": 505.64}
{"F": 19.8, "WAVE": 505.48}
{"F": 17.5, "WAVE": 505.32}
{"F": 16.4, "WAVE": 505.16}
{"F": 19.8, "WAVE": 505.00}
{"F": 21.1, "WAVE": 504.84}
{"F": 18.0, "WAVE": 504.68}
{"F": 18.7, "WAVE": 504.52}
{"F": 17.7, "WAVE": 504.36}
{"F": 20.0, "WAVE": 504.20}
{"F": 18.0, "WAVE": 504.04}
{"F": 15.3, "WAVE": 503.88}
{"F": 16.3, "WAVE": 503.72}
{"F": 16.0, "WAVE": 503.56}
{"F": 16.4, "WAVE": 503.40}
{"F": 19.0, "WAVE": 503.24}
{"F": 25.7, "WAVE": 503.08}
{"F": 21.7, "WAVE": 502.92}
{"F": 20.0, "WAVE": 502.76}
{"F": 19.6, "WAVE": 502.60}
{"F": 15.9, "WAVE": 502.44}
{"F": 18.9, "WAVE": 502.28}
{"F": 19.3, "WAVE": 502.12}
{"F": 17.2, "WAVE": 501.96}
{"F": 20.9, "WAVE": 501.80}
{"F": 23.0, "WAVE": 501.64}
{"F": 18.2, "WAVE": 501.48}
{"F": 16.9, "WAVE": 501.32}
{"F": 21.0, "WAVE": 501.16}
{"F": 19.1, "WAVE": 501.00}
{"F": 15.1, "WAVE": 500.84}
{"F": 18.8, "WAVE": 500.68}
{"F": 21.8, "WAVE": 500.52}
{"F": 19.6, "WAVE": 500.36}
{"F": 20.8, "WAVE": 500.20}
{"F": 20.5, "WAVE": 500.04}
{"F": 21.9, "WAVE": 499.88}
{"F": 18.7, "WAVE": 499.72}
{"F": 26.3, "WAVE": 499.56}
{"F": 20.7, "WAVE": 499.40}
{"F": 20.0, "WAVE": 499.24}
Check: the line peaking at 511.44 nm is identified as H-gamma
